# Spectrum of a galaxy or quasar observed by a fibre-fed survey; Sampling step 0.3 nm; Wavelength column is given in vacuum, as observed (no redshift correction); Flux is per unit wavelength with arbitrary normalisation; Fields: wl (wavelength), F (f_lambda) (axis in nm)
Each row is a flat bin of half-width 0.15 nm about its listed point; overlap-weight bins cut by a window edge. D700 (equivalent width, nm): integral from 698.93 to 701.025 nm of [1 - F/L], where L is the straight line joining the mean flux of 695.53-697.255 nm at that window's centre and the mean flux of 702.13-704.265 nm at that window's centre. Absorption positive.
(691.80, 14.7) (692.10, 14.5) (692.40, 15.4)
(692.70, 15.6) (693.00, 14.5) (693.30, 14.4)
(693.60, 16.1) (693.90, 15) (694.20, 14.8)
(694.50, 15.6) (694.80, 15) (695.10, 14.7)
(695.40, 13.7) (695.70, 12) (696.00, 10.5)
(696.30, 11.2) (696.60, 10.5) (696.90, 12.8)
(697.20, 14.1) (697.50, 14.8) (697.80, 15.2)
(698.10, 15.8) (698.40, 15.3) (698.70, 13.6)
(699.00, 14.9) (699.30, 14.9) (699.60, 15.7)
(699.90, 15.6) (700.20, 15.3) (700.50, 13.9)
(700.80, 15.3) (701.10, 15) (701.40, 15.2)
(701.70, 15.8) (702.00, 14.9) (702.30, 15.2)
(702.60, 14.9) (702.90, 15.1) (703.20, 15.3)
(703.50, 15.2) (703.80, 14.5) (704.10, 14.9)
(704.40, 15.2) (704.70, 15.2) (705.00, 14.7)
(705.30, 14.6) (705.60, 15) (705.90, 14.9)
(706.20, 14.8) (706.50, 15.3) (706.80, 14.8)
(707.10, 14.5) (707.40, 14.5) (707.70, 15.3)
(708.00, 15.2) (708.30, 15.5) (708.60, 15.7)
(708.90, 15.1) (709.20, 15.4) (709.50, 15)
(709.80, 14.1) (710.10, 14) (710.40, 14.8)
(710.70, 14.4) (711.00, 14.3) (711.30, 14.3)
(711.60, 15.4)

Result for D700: -0.25 nm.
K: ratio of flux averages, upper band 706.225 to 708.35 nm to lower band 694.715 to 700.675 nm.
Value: 1.07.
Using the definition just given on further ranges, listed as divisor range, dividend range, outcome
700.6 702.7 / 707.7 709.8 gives 1.00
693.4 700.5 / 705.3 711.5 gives 1.04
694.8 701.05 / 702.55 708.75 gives 1.07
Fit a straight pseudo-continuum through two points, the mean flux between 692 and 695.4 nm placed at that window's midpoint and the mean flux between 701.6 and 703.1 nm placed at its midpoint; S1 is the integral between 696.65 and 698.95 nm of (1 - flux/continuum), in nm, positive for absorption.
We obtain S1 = 0.11 nm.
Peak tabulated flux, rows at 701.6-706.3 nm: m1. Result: 15.8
